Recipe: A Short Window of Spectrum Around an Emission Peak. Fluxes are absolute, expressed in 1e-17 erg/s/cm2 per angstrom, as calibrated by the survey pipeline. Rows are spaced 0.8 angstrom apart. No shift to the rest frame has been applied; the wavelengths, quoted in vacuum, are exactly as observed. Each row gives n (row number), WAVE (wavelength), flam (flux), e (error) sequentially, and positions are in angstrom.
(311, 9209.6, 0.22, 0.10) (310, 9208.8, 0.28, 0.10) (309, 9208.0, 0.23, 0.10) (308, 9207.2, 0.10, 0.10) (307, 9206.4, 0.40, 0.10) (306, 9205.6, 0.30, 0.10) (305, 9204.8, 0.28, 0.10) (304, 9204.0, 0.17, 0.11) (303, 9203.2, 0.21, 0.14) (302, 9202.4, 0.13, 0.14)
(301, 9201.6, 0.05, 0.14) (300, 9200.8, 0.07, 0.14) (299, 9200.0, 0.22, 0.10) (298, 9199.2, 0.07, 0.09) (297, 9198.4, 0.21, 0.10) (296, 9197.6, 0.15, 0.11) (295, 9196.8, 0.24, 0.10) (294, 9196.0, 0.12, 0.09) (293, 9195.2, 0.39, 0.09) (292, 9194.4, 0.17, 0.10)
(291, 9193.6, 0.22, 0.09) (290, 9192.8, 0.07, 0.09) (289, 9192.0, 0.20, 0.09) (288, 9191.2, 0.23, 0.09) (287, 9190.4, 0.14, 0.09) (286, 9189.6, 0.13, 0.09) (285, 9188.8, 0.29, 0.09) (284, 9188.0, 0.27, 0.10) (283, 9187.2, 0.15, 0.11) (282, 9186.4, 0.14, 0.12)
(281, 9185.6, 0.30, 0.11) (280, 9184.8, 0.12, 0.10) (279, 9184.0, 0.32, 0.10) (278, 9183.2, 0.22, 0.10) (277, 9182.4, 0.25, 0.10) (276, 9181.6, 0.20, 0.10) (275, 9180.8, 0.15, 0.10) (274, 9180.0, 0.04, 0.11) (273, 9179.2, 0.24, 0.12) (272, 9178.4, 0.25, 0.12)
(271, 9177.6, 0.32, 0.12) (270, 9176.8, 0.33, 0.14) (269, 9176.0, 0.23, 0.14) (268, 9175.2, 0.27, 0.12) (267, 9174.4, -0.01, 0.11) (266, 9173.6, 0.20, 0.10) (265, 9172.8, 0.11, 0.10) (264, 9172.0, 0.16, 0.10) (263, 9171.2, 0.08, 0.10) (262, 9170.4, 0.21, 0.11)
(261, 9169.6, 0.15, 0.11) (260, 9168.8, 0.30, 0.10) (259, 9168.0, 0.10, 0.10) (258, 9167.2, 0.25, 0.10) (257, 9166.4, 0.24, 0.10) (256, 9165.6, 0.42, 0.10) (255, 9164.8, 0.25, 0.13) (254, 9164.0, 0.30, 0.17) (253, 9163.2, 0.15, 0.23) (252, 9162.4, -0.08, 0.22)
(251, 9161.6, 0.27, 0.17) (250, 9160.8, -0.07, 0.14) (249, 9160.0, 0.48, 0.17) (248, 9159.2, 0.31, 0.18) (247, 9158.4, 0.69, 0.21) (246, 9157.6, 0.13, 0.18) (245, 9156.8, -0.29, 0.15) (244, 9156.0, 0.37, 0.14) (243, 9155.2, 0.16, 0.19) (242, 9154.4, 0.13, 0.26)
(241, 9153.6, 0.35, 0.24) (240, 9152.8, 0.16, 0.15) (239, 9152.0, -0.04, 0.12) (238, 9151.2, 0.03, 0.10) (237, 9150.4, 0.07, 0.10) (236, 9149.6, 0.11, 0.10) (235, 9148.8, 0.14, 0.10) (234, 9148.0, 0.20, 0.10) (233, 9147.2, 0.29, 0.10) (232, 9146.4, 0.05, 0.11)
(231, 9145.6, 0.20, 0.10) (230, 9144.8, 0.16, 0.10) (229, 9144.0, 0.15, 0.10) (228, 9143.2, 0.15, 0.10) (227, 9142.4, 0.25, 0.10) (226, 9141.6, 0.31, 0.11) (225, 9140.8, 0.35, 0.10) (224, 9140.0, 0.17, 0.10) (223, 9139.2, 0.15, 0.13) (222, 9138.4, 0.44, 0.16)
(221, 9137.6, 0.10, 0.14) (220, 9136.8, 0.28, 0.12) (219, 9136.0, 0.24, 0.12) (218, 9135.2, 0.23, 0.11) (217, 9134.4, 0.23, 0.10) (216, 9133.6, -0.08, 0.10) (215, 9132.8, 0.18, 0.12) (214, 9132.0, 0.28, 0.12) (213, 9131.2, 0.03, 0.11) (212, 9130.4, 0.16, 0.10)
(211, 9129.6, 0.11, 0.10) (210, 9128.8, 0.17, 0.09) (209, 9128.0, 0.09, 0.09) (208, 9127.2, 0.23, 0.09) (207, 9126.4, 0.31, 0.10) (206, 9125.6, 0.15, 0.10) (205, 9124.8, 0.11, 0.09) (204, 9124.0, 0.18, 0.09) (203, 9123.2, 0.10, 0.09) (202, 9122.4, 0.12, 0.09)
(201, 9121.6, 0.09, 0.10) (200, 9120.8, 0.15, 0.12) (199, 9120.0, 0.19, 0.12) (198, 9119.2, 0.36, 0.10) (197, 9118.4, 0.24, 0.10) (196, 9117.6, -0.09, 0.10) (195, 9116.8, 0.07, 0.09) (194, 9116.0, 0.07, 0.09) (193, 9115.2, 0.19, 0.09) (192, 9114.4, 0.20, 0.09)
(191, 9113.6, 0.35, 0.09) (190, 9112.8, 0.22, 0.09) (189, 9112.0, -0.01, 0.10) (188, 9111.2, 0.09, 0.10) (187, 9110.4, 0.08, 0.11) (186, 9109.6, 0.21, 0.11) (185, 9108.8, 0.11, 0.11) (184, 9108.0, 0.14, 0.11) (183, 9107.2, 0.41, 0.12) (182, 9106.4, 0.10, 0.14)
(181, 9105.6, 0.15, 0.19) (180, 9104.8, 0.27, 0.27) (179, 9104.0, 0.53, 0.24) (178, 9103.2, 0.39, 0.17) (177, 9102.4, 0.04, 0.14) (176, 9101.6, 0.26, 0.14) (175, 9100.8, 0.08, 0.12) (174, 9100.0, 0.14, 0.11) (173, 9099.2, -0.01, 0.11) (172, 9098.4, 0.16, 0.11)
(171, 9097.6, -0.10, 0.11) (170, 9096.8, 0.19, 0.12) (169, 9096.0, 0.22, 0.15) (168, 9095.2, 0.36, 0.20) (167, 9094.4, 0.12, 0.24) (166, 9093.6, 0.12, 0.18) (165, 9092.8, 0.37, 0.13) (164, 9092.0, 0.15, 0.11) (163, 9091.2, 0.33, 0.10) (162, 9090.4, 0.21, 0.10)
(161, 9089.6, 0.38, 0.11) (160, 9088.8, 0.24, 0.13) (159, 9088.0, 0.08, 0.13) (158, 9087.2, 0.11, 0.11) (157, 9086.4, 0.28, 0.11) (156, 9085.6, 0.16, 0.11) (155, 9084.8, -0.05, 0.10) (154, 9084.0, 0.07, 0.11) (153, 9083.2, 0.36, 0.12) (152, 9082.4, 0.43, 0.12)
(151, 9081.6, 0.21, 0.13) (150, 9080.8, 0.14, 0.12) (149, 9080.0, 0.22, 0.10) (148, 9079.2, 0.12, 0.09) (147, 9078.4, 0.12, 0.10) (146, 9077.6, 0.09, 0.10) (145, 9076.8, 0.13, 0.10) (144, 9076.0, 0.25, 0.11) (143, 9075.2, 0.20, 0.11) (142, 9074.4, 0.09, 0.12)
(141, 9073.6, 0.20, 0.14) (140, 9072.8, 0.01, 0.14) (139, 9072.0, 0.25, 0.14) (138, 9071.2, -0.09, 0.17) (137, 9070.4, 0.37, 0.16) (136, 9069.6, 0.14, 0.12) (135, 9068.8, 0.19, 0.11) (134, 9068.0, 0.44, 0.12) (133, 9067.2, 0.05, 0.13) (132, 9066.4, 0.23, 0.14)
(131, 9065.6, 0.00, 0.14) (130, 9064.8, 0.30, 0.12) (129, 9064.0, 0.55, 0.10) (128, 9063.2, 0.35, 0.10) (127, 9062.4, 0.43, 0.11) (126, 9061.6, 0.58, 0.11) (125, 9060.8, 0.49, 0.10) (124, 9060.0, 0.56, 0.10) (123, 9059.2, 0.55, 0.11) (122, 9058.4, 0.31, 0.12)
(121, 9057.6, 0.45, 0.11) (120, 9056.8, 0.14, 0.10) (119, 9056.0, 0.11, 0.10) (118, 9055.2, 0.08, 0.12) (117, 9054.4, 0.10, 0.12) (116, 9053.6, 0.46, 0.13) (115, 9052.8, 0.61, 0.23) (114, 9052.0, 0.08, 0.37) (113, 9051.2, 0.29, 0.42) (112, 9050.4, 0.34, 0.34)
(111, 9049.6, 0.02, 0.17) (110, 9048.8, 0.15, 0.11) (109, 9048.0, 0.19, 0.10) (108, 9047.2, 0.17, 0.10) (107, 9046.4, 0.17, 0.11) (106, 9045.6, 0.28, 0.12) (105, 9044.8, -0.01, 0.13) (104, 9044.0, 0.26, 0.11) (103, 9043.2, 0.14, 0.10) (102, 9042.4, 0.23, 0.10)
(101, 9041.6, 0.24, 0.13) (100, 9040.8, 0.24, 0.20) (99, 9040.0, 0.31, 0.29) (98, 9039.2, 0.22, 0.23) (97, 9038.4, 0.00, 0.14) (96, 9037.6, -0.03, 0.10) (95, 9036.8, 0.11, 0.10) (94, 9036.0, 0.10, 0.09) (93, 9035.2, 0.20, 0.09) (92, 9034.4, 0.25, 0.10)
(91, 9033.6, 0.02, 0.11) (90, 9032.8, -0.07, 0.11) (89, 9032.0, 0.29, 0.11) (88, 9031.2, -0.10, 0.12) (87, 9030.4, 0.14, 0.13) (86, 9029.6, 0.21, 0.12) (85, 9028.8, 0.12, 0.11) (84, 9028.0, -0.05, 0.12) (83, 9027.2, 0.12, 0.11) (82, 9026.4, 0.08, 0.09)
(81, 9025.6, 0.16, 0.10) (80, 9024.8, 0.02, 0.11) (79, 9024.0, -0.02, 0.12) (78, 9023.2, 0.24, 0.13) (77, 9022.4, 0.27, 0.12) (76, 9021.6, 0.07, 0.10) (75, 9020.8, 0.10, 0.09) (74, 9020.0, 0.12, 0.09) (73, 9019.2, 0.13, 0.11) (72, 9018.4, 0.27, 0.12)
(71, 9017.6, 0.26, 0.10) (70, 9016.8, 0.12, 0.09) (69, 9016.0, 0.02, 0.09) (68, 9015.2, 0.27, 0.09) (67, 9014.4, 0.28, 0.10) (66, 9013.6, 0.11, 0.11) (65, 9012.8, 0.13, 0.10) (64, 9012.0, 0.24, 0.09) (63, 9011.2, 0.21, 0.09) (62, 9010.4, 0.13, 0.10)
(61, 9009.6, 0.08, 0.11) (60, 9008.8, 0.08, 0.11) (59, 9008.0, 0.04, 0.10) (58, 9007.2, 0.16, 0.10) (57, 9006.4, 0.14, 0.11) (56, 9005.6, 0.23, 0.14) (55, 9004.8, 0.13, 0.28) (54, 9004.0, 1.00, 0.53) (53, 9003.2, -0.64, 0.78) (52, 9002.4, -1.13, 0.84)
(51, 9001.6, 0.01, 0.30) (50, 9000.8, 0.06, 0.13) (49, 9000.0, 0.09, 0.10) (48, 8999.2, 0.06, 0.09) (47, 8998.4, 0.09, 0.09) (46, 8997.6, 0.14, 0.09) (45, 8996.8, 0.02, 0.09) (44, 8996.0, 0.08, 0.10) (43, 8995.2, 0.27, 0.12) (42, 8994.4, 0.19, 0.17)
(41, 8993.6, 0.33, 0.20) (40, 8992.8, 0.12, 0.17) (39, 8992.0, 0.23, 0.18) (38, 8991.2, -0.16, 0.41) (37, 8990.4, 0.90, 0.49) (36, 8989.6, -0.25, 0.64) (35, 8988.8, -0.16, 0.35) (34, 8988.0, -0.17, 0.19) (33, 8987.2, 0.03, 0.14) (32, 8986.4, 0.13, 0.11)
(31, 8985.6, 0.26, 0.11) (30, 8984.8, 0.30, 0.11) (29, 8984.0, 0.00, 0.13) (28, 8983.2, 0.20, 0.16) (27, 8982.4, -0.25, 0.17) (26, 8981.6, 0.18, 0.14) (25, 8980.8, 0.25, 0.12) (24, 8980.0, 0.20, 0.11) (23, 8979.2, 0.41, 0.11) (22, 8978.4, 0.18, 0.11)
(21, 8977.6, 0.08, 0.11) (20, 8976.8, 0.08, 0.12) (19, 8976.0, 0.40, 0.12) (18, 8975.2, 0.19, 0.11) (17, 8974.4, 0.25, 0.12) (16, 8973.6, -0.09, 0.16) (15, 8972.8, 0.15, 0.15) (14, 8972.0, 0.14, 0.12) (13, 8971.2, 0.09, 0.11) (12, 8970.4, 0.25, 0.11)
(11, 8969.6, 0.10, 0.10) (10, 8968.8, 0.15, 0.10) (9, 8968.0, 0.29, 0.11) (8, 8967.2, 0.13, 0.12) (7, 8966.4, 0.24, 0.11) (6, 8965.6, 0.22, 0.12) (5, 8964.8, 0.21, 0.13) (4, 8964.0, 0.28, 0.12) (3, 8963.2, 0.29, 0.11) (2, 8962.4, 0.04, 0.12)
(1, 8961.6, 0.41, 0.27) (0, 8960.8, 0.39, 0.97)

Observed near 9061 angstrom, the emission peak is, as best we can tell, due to Hbeta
